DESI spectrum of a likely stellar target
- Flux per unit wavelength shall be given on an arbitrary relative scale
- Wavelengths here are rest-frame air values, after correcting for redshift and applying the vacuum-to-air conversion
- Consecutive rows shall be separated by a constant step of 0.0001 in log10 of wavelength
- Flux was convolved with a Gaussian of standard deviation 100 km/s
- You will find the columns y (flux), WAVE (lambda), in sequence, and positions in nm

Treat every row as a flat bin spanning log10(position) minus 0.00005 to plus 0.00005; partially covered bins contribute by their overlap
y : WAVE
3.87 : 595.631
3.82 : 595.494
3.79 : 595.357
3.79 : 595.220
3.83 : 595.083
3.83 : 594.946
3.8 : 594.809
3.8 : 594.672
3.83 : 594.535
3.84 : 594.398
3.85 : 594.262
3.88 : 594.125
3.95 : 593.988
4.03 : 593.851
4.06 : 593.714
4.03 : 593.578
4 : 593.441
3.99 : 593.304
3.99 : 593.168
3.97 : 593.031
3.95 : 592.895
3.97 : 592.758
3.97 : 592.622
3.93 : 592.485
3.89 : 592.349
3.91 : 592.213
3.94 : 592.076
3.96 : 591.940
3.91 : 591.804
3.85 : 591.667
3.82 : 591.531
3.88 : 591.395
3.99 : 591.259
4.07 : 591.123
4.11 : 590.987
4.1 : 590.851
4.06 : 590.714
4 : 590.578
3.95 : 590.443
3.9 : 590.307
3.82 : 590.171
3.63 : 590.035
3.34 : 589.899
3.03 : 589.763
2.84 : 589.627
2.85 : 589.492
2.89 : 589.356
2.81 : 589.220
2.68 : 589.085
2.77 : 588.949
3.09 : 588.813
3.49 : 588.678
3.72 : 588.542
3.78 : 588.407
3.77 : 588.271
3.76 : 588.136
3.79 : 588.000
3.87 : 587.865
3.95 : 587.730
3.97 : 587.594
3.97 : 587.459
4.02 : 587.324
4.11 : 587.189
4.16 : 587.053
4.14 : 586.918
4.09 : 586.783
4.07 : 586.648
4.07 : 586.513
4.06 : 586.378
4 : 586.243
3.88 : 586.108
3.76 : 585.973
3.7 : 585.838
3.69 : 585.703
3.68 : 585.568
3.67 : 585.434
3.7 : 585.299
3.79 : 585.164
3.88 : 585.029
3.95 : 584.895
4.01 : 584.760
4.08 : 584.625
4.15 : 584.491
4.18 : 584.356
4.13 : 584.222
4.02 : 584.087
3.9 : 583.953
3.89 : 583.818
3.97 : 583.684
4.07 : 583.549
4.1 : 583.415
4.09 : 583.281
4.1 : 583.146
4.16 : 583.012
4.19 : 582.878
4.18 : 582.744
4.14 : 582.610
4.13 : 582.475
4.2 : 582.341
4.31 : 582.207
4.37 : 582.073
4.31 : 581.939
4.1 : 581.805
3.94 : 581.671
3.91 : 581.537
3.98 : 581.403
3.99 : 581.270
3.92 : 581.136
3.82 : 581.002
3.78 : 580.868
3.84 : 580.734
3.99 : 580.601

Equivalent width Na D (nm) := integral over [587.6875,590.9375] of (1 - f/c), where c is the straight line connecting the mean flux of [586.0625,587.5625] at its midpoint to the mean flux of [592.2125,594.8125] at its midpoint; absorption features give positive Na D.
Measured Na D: 0.42 nm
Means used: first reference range 4.05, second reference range 3.94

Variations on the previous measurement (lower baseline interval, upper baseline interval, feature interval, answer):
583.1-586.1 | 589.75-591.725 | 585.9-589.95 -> 0.28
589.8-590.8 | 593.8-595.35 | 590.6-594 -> -0.14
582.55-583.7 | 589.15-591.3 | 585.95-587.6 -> -0.08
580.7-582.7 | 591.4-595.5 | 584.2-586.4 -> 0.06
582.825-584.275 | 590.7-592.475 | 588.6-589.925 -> 0.34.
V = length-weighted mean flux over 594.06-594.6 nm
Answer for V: 3.85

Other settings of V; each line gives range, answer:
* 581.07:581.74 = 3.95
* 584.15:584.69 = 4.14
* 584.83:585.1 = 3.92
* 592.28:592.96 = 3.94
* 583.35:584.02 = 3.98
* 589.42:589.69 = 2.85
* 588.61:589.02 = 3.11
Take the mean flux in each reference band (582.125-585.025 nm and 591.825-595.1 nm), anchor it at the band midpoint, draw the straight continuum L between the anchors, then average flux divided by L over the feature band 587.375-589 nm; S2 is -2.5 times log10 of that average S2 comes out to 0.096 mag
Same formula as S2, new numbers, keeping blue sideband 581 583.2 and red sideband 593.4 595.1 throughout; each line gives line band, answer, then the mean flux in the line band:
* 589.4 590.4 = 0.19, 3.35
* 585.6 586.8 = 0.04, 3.91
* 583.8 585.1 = 0.01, 4.02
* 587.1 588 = 0.01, 3.97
